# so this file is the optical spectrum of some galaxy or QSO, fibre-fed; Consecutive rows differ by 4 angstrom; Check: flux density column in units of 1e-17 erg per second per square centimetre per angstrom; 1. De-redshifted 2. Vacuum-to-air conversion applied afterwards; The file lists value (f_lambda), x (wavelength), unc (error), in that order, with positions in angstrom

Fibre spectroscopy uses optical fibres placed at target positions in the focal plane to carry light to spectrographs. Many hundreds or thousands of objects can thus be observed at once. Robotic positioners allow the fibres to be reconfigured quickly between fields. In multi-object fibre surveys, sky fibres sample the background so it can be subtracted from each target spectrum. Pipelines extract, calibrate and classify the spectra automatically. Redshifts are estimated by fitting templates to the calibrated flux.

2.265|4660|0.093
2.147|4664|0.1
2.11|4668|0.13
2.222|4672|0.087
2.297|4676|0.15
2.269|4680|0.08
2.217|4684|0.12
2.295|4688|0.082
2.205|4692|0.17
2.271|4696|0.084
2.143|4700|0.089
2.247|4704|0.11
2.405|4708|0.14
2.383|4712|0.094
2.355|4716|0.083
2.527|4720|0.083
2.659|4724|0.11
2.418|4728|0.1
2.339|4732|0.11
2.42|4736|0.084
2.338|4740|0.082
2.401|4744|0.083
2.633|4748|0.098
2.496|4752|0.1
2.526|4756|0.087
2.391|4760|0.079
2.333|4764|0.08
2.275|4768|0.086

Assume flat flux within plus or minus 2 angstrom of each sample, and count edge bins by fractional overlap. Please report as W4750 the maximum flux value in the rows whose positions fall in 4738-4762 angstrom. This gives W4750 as 2.633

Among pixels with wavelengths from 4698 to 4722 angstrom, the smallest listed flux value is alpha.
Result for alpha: 2.143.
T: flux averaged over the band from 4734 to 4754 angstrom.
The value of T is 2.46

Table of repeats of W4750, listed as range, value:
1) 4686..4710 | 2.405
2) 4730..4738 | 2.42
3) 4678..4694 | 2.295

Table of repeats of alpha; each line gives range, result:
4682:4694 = 2.205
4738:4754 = 2.338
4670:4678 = 2.222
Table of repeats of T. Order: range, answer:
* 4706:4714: 2.39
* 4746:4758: 2.55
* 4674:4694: 2.26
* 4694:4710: 2.27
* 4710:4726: 2.48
